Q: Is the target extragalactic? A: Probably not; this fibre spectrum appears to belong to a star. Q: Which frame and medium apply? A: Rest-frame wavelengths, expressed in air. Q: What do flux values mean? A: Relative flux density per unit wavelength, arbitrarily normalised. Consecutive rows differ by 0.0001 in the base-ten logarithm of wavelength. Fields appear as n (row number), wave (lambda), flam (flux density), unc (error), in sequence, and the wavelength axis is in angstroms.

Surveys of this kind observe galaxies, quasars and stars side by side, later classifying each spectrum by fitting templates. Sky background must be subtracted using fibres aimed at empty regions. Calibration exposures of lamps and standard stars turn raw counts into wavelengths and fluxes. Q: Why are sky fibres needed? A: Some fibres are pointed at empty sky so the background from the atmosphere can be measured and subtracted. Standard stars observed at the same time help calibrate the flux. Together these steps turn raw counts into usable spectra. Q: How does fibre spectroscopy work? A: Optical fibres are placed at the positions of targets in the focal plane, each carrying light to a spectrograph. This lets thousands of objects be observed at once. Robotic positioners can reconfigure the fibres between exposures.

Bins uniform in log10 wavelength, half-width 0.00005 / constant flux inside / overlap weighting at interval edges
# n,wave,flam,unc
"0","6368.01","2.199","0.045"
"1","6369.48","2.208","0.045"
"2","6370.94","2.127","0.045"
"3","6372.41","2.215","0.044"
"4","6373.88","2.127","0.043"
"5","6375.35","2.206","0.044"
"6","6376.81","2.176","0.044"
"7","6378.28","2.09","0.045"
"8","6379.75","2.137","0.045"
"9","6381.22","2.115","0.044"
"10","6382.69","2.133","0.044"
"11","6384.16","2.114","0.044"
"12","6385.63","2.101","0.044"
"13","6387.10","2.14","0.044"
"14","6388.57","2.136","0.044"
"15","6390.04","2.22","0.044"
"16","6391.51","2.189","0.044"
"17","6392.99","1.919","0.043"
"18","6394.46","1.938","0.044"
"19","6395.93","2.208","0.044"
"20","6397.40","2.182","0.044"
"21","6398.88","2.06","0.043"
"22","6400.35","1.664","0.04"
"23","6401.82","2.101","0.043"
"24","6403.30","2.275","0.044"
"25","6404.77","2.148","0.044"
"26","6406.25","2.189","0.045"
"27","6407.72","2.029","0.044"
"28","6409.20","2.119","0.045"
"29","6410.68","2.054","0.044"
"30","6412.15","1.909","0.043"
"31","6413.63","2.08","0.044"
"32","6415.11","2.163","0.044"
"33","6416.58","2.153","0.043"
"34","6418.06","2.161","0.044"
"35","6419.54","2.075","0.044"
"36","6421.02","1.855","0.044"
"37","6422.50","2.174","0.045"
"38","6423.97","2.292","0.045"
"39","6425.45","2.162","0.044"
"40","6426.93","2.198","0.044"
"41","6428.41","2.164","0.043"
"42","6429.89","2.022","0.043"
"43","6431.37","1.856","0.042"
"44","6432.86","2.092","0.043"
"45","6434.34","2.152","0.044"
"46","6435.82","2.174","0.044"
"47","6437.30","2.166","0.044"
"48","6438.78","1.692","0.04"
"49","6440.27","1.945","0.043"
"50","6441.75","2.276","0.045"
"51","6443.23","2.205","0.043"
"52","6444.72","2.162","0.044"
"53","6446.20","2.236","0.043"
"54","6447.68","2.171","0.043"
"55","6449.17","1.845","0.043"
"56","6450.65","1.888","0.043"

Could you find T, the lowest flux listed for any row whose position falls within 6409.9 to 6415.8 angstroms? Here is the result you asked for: 1.909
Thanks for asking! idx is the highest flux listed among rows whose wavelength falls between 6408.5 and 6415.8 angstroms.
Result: 2.163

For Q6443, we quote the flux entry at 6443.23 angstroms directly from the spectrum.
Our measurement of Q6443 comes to 2.205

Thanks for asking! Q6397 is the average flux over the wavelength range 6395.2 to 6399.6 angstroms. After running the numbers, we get 2.15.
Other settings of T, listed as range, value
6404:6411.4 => 2.029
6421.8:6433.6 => 1.856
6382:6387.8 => 2.101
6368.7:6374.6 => 2.127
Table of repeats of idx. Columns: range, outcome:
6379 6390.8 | 2.22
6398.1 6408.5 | 2.275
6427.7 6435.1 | 2.164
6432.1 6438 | 2.174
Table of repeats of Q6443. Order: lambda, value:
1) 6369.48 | 2.208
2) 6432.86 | 2.092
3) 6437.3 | 2.166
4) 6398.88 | 2.06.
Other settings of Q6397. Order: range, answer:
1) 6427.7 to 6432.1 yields 2.01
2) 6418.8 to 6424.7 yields 2.1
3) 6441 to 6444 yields 2.24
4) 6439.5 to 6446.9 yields 2.16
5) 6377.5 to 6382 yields 2.11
